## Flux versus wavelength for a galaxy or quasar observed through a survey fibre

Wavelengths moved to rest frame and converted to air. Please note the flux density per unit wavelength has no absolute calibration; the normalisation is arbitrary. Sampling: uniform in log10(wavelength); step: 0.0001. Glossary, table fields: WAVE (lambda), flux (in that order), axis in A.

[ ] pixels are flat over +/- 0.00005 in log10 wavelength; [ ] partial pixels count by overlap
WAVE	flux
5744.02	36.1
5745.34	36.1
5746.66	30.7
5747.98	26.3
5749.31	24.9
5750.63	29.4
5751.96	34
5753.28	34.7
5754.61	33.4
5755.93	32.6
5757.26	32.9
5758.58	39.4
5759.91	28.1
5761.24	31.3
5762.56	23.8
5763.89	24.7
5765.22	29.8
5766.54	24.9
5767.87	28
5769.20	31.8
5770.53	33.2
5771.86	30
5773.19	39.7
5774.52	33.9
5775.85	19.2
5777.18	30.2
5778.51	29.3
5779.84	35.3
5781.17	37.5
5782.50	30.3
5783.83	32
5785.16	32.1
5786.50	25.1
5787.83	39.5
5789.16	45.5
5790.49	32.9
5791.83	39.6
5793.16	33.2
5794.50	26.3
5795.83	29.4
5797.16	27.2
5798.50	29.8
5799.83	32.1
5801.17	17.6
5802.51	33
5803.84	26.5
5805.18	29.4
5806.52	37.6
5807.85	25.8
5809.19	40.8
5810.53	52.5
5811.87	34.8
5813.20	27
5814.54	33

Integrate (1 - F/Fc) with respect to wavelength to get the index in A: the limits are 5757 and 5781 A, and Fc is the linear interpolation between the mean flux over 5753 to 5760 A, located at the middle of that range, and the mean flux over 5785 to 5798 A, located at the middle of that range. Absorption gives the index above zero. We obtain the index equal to 2.3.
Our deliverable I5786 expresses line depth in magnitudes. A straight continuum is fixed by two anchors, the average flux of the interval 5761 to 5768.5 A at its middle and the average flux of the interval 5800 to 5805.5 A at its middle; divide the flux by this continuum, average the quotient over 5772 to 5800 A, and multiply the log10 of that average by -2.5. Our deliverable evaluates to -0.20 mag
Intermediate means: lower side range 26.9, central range 32.4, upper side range 26.9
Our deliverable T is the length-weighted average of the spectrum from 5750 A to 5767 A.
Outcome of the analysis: 30.8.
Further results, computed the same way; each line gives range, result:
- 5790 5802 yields 29.8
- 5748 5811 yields 31.6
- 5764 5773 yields 29.8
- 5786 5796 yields 34.3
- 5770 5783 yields 31.9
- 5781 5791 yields 34.3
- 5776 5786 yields 31.6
